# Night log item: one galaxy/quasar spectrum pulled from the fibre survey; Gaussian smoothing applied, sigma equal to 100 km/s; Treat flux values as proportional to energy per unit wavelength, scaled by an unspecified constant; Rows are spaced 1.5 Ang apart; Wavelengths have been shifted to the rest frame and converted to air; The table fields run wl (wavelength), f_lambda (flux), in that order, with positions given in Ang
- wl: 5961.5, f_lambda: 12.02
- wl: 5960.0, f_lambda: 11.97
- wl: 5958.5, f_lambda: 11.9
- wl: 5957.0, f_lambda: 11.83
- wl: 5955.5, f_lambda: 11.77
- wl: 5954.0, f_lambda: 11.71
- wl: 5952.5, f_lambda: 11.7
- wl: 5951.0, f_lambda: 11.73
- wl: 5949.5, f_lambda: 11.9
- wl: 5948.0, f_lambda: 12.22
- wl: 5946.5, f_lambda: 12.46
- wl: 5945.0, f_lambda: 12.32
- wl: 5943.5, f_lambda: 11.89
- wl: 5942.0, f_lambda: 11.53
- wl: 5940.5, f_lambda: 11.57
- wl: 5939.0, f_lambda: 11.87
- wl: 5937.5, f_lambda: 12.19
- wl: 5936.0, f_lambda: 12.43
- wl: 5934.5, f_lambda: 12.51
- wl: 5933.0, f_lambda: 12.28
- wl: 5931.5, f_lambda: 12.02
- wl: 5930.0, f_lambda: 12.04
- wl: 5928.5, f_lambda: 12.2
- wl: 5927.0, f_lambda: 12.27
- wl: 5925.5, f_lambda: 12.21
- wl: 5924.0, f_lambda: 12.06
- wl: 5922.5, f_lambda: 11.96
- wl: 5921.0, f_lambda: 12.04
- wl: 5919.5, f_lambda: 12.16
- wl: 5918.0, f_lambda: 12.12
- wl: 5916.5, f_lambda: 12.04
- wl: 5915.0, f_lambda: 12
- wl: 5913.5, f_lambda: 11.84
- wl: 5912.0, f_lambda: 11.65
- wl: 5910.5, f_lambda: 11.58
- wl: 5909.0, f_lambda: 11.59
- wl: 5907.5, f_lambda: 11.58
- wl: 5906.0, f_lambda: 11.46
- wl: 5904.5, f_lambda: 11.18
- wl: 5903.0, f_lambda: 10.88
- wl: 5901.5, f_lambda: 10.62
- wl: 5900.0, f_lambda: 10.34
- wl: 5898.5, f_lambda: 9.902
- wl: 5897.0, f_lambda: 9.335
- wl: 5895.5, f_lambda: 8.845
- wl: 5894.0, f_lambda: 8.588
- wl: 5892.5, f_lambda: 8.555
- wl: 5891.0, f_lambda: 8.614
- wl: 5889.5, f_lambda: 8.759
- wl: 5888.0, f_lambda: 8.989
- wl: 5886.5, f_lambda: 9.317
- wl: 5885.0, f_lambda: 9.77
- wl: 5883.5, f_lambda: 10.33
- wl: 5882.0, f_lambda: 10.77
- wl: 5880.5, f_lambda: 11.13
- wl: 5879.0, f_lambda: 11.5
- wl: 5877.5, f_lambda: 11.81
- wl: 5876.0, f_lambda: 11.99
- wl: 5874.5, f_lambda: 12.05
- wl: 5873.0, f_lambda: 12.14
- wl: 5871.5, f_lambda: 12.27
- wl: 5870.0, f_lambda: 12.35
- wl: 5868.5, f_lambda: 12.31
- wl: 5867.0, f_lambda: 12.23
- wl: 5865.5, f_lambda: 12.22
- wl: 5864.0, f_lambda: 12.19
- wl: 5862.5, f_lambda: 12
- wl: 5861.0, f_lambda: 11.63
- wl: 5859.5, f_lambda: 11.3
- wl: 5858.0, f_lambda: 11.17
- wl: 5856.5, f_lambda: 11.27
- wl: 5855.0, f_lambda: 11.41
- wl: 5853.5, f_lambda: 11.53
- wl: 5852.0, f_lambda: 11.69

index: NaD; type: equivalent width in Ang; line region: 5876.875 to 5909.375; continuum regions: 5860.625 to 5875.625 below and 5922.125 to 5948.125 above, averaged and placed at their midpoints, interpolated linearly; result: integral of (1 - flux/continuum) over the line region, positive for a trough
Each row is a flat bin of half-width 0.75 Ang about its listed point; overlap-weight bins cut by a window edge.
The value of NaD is 5.3 Ang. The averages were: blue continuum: 12.1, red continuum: 12.1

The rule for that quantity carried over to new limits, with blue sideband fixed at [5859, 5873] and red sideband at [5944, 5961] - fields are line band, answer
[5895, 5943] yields 1.6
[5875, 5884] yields 0.6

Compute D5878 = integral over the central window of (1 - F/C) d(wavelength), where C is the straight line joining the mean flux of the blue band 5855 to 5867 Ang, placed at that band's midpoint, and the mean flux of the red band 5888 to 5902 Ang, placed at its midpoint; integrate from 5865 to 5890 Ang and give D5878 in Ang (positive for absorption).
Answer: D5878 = -1.5 Ang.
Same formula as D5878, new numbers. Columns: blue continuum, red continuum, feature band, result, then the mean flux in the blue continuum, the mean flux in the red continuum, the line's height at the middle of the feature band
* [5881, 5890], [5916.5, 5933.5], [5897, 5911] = -0.1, 9.72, 12.1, 10.8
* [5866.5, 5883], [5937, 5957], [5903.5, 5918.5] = 0.2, 11.8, 11.9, 11.9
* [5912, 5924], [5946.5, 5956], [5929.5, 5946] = -0.2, 12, 11.9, 11.9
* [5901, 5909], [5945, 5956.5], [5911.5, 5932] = -1.0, 11.2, 12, 11.5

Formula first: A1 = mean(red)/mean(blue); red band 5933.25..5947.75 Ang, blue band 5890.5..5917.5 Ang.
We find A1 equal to 1.14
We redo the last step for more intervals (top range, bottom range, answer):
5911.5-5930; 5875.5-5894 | 1.20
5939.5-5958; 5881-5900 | 1.27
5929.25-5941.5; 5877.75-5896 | 1.25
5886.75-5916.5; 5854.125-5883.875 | 0.88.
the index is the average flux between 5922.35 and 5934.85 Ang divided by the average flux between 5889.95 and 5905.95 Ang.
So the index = 1.25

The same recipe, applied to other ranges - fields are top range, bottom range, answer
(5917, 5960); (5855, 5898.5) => 1.11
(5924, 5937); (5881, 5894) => 1.30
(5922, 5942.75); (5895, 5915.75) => 1.10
